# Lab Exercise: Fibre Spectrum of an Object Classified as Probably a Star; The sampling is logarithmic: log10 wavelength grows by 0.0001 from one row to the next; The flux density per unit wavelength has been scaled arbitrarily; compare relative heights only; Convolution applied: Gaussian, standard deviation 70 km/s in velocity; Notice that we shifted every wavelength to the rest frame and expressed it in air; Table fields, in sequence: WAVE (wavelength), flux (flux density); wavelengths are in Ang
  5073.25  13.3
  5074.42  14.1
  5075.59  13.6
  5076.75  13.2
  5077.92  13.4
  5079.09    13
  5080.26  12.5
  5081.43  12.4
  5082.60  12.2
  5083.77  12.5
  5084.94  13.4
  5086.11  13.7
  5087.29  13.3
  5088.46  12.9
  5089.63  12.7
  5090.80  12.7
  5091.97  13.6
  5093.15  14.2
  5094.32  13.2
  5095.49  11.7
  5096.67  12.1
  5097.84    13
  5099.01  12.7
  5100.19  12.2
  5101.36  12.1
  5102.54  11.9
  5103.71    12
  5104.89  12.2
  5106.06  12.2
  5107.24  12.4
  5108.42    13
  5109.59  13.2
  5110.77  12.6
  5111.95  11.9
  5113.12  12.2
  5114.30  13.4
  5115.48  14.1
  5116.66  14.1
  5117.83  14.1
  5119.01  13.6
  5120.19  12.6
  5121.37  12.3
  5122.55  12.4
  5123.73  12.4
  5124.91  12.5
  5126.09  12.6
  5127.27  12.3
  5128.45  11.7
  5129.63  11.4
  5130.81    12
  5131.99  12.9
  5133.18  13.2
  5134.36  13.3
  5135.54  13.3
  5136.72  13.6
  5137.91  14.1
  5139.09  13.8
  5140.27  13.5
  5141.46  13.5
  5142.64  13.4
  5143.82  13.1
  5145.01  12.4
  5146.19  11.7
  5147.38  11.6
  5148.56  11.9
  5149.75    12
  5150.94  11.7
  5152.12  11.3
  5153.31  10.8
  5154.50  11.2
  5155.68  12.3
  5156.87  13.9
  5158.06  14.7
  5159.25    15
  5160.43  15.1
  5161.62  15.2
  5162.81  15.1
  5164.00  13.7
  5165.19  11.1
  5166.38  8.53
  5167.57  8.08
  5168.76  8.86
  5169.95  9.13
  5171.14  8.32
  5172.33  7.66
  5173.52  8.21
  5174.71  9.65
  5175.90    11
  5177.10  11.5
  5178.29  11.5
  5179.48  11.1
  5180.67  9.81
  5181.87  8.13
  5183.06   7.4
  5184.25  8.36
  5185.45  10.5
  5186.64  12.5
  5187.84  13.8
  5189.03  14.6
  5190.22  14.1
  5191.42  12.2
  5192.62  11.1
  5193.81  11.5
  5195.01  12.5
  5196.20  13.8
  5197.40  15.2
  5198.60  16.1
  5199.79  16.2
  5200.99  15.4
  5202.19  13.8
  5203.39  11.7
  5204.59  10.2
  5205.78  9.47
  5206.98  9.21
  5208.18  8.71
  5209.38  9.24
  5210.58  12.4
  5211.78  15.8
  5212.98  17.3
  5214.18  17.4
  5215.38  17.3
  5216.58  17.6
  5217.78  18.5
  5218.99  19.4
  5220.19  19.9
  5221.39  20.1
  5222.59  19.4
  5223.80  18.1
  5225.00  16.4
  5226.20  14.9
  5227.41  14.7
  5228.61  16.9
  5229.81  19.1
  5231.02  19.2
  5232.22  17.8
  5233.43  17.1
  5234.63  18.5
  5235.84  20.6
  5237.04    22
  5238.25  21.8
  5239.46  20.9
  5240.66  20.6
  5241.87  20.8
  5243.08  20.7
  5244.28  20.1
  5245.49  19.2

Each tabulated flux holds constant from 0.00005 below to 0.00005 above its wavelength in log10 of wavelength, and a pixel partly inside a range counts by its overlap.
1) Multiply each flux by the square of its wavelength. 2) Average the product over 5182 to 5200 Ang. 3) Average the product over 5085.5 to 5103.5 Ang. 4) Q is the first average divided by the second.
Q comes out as 1.0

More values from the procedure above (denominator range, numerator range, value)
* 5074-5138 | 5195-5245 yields 1.36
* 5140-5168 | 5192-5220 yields 1.14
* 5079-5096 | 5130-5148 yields 1.03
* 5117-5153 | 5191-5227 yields 1.20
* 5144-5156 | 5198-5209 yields 1.07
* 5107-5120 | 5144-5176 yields 0.89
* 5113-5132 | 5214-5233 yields 1.46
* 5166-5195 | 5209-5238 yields 1.72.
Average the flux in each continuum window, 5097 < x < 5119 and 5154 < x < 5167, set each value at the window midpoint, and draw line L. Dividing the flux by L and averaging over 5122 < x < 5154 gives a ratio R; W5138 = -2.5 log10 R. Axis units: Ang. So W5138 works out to 0.04 mag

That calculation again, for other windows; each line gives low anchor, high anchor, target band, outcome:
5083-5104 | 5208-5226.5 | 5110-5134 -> 0.08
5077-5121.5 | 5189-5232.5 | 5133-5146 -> 0.02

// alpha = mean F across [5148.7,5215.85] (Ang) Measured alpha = 12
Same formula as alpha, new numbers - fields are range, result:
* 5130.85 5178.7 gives 12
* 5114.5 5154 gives 12.7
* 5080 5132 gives 12.7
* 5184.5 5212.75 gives 12.6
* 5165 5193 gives 10.3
